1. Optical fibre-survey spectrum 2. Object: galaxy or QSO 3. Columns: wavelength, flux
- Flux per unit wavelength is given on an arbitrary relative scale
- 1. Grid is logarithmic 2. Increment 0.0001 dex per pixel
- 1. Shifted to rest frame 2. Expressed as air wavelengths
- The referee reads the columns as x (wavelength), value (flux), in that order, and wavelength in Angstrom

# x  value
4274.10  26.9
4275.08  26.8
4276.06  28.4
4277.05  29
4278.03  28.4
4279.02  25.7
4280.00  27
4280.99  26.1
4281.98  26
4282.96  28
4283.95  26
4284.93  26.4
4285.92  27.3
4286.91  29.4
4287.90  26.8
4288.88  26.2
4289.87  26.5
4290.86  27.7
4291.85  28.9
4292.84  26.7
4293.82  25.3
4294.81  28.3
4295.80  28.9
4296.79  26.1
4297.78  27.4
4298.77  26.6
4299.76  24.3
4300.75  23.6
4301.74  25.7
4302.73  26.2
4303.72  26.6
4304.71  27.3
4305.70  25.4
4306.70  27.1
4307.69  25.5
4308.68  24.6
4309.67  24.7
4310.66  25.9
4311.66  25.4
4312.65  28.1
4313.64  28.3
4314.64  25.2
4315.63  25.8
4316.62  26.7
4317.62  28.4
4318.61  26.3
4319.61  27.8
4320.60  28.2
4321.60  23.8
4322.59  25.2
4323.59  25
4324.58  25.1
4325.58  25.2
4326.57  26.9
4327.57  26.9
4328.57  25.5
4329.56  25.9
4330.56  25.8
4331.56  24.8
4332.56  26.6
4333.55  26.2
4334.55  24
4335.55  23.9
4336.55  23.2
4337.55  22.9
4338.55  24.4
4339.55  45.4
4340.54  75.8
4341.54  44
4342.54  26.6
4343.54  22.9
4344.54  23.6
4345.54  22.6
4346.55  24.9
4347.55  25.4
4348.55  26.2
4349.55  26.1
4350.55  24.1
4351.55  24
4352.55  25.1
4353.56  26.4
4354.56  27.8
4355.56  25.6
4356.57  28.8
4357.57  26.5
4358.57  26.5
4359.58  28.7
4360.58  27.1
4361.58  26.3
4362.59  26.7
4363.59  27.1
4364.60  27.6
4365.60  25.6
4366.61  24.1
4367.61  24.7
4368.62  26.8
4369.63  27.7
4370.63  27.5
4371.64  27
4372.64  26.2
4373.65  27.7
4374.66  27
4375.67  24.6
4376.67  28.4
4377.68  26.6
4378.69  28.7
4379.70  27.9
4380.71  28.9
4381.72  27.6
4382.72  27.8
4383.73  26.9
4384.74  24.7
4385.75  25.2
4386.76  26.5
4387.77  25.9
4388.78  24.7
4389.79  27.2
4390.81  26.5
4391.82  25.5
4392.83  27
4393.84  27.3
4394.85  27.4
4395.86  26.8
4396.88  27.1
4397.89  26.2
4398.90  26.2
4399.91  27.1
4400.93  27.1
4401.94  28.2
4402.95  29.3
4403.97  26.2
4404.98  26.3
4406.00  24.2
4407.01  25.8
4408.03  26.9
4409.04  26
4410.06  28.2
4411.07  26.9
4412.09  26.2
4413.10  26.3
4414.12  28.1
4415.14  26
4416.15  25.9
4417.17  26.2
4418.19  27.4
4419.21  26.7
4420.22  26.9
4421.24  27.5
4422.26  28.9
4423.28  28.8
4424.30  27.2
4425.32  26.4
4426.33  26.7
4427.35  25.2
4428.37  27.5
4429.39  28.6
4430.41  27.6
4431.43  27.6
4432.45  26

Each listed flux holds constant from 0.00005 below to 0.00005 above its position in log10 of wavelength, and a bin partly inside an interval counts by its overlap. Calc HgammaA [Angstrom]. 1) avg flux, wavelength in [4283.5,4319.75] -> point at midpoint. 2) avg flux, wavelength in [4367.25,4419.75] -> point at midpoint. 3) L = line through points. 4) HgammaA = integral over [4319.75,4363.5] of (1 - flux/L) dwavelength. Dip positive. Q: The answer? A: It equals -1.5 Angstrom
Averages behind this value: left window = 26.6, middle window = 27.6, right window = 26.8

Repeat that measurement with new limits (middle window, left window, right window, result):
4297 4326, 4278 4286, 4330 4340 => 0.6 Angstrom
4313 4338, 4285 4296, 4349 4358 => 0.8 Angstrom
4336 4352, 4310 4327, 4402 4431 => -2.2 Angstrom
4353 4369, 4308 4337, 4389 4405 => -0.1 Angstrom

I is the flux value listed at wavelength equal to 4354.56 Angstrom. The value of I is 27.8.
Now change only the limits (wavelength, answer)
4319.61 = 27.8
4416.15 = 25.9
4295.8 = 28.9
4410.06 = 28.2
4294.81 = 28.3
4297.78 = 27.4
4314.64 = 25.2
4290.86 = 27.7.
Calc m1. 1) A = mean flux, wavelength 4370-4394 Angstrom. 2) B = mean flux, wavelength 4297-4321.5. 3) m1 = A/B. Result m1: 1.02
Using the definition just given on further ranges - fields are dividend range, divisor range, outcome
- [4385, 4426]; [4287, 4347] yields 0.98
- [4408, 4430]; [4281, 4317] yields 1.02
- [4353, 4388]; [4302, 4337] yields 1.03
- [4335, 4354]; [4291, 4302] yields 1.10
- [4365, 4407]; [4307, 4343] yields 0.95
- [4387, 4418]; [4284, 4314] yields 1.00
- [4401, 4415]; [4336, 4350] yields 0.86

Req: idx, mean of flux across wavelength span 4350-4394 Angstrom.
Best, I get 26.6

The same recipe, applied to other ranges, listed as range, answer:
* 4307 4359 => 27.3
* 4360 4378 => 26.6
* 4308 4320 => 26.4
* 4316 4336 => 25.9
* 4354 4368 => 26.7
